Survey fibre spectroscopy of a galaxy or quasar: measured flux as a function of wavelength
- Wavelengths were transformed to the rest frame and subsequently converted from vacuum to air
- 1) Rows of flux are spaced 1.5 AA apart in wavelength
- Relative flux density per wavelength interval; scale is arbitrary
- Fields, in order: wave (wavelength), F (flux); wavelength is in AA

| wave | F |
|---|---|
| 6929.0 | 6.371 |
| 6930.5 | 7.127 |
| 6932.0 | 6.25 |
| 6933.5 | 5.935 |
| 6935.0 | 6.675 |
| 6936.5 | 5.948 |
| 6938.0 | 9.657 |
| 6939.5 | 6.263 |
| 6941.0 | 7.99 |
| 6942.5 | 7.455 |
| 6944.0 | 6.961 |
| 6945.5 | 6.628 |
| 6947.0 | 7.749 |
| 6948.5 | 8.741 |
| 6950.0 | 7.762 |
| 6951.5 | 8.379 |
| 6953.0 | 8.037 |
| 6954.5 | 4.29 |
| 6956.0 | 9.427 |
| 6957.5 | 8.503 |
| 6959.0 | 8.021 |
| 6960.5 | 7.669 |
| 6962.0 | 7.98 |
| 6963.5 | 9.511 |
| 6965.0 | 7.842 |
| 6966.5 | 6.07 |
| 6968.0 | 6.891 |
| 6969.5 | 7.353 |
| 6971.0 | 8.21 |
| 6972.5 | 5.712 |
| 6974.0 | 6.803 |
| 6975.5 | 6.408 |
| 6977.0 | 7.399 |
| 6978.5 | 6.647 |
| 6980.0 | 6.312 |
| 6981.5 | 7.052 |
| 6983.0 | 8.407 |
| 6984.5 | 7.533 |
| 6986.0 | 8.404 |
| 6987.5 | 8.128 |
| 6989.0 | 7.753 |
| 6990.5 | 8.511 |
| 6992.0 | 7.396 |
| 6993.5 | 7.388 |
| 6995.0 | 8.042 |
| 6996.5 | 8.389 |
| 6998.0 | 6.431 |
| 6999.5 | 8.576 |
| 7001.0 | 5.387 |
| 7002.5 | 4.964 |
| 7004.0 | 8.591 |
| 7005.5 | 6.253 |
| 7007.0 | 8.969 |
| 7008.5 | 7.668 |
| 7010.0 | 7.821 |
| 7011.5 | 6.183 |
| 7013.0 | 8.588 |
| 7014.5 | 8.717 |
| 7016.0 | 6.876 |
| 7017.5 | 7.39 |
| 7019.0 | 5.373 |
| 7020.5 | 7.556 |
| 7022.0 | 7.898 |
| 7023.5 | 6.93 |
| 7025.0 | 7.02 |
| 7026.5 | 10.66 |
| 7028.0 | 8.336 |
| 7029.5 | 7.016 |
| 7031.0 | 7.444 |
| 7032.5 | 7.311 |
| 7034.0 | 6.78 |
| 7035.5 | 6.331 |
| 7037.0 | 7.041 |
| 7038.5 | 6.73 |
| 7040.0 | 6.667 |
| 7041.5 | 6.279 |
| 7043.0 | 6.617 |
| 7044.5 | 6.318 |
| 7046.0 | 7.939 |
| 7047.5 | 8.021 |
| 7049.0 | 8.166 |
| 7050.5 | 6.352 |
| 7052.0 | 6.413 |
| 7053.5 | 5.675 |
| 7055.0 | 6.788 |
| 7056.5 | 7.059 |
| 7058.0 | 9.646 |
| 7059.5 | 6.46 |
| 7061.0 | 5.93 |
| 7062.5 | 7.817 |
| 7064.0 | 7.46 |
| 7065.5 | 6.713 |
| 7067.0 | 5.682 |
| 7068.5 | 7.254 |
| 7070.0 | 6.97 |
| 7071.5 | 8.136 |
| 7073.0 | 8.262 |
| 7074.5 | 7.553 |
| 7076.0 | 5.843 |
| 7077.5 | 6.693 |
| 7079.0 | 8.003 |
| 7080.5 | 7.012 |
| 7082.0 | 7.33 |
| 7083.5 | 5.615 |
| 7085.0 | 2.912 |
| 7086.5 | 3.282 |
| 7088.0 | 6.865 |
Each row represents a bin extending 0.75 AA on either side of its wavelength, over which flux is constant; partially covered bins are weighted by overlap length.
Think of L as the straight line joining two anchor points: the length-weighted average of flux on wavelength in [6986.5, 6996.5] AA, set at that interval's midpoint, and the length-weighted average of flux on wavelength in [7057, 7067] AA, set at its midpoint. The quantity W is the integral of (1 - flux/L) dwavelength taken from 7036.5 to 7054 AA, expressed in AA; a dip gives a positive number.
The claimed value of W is 1.2 AA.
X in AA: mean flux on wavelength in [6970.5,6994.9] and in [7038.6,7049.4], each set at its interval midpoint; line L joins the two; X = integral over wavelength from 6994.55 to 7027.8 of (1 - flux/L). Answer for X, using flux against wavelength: -1.1 AA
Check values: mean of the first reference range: 7.39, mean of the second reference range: 7.09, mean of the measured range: 7.48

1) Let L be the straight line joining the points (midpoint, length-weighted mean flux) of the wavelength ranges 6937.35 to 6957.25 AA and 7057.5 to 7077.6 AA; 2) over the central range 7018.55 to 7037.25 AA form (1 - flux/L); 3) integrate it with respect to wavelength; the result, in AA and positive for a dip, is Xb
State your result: -0.2 AA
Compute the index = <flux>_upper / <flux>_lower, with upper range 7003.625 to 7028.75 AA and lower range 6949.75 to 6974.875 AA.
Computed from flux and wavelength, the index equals 1.02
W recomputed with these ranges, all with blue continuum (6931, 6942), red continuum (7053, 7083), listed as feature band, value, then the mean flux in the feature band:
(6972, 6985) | 0.16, 6.93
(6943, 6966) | -2.68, 7.81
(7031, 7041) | 0.33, 6.84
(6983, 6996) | -1.67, 7.93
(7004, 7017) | -1.16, 7.68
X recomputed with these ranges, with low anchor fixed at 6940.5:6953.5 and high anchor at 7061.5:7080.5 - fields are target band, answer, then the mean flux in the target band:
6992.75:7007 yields 0.5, 7.21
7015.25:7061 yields 1.1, 7.15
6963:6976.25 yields 0.8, 7.16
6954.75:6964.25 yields -0.8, 8.3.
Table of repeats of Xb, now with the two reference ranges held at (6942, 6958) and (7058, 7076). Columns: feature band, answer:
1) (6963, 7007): 0.9 AA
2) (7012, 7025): 0.0 AA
